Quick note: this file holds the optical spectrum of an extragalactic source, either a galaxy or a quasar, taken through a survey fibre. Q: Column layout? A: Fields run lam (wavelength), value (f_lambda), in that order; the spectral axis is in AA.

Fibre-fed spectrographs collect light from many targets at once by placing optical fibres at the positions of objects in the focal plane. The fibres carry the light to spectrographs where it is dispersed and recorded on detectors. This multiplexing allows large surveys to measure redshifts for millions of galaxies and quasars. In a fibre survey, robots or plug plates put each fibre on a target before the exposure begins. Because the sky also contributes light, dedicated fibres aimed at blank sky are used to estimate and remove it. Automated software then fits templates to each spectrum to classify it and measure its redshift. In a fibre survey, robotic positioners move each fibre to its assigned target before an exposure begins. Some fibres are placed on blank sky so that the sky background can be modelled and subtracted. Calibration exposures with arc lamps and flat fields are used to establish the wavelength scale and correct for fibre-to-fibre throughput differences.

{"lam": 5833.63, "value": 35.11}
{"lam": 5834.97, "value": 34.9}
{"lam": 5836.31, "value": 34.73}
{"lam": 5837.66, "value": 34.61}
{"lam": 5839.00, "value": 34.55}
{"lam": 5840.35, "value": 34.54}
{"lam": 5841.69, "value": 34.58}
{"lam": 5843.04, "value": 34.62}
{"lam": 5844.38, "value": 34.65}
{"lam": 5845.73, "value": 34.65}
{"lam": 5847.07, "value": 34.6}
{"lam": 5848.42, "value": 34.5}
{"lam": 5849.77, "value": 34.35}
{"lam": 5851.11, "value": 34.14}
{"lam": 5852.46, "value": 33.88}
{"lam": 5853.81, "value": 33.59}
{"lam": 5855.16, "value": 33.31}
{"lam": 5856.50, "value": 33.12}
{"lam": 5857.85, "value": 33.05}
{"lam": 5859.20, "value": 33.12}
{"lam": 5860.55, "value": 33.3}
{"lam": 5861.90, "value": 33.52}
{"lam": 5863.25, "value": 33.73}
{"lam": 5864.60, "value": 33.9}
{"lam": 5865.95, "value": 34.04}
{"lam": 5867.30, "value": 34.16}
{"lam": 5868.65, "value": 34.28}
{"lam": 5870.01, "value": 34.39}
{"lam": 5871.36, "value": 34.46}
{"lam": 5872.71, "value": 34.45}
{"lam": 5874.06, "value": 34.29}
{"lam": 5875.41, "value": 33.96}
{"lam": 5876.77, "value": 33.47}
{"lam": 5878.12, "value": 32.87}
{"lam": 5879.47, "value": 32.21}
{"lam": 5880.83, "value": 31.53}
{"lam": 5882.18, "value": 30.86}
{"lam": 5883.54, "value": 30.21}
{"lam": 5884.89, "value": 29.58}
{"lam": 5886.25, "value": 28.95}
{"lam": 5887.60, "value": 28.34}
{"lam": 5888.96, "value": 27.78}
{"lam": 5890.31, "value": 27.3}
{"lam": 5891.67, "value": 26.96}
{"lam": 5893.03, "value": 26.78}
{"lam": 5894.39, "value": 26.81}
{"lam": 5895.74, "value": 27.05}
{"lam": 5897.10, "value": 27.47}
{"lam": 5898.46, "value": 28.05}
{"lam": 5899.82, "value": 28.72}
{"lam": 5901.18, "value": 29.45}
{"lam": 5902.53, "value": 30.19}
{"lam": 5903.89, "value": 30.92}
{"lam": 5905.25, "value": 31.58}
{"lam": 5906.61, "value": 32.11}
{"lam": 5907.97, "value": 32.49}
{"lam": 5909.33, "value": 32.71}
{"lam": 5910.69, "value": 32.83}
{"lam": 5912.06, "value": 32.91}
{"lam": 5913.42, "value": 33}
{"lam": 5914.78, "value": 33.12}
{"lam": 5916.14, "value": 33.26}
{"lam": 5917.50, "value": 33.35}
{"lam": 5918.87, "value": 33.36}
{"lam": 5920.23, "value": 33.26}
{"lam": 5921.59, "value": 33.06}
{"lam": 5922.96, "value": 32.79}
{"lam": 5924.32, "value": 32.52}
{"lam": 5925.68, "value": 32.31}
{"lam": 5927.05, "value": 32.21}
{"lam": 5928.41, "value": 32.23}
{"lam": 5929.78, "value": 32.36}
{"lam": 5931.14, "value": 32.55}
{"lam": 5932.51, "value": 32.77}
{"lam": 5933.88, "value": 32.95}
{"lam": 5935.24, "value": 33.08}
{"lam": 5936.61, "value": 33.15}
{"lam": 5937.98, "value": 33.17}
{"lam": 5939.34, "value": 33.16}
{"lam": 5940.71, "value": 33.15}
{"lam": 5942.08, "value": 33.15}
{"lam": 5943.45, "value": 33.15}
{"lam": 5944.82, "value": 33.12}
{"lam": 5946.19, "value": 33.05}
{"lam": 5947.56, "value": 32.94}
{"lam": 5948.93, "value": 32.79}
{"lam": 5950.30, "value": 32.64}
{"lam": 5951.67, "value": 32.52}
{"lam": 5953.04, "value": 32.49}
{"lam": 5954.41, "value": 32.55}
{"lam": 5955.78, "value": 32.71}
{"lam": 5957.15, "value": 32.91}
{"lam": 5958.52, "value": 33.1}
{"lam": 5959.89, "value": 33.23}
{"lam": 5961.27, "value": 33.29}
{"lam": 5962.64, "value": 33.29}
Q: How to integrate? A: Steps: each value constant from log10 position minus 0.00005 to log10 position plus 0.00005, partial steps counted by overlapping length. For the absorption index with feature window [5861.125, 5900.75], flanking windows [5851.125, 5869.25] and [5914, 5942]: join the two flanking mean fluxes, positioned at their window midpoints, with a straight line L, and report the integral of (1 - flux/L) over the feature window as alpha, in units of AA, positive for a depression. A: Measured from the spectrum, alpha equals 2.8 AA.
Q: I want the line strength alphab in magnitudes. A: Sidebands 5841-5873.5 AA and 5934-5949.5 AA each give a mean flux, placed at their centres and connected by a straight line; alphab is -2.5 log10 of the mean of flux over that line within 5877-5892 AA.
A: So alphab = 0.13 mag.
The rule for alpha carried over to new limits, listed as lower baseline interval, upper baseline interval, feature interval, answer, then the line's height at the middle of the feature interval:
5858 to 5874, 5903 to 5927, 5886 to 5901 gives 2.50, 33.2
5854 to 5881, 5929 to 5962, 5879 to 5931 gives 3.81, 33.3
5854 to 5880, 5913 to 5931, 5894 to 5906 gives 1.51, 33.2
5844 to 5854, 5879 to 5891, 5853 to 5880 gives -1.43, 32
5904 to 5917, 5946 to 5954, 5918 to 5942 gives -0.13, 32.7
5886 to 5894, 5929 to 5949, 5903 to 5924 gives -1.76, 30.2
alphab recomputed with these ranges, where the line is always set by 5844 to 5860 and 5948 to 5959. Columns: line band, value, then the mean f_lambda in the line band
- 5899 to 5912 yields 0.068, 31.3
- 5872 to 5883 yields 0.022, 32.9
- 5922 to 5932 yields 0.020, 32.4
